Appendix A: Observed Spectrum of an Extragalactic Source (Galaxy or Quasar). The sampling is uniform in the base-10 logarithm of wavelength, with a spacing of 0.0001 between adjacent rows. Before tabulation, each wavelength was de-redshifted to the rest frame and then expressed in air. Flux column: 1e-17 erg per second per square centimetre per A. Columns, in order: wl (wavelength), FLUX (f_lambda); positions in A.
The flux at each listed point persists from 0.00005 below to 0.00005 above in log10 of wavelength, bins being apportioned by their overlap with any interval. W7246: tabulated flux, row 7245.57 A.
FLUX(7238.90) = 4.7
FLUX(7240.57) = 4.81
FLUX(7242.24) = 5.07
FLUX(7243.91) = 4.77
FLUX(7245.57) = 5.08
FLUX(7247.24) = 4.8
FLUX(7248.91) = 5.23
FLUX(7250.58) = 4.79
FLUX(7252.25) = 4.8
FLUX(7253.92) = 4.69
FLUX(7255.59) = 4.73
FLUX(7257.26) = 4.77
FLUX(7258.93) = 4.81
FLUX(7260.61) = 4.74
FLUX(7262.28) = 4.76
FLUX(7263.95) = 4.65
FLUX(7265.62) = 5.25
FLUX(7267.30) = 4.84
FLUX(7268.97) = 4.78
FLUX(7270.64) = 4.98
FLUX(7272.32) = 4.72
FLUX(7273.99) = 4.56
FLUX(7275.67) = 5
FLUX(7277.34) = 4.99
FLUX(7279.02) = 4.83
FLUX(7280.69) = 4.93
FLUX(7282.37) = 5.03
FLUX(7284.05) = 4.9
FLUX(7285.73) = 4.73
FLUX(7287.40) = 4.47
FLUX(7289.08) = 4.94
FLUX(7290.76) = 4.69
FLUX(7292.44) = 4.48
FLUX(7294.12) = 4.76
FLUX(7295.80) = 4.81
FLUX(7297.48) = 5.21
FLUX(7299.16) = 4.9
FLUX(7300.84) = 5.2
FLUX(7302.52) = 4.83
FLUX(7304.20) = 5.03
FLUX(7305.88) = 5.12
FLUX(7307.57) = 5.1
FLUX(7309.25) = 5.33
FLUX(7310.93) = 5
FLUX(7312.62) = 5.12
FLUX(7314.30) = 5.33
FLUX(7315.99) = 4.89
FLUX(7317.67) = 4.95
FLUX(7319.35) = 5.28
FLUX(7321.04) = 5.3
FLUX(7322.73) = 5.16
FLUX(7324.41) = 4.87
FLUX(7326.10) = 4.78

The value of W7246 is 5.08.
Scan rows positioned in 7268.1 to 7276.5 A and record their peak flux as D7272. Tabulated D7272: 5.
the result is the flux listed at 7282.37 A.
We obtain 5.03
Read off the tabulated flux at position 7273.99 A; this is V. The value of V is 4.56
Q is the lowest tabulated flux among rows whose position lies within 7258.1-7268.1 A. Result 4.65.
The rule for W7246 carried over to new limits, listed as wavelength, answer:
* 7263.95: 4.65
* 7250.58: 4.79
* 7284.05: 4.9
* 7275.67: 5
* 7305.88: 5.12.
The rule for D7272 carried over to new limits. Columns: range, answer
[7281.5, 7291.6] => 5.03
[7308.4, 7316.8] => 5.33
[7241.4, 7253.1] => 5.23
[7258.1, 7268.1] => 5.25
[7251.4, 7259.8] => 4.81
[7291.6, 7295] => 4.76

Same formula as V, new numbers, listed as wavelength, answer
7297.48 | 5.21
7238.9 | 4.7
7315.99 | 4.89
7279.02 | 4.83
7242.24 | 5.07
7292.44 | 4.48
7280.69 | 4.93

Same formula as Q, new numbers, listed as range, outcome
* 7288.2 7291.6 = 4.69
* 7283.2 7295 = 4.47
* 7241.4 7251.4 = 4.77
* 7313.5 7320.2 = 4.89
